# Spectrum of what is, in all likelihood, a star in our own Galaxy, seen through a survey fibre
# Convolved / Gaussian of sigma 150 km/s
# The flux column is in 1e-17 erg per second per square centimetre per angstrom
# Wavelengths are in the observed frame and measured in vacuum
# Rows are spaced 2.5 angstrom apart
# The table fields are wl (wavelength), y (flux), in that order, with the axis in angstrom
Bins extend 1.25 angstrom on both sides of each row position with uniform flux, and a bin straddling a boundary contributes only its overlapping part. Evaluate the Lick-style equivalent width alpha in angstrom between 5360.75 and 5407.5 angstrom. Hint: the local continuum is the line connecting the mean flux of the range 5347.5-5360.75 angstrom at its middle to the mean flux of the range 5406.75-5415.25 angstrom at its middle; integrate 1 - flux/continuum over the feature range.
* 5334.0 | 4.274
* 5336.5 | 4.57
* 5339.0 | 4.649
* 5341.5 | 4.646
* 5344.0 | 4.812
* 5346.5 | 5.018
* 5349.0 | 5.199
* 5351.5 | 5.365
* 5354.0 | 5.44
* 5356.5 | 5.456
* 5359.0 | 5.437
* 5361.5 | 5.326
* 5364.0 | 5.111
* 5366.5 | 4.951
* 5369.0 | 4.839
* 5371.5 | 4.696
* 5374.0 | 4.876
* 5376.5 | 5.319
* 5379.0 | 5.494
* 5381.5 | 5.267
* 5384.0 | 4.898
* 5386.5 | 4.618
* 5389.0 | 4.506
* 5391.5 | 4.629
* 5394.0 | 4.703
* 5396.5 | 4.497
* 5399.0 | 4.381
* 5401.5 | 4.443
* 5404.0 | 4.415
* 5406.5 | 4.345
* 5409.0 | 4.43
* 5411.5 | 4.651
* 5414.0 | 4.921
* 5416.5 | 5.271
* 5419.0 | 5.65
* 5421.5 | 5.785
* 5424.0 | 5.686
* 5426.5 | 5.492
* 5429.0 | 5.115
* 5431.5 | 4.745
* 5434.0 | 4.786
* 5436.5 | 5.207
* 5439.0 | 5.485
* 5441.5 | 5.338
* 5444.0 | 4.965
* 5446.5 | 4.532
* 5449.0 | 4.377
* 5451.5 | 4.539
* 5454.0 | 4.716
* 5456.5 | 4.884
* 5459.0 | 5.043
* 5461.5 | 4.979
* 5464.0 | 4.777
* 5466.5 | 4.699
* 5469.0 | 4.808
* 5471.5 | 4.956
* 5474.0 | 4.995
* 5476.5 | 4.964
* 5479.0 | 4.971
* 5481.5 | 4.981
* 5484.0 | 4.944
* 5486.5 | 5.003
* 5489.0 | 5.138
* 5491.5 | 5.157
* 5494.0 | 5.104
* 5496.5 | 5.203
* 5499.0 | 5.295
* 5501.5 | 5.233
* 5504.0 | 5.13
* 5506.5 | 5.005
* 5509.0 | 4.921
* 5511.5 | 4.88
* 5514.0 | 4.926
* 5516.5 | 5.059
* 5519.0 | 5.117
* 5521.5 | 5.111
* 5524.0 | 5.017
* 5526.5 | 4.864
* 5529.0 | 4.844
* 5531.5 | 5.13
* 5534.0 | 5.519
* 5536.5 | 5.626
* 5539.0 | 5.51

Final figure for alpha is 1.7 angstrom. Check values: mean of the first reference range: 5.37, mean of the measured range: 4.8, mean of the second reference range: 4.63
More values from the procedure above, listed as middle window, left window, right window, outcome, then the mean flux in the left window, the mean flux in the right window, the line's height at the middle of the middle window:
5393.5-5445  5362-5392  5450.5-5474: -0.8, 4.95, 4.83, 4.89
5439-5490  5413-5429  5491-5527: 3.6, 5.45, 5.07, 5.26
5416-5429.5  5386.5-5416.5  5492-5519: -2.5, 4.57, 5.08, 4.68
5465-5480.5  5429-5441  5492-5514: 0.6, 5.08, 5.09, 5.08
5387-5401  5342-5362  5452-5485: 1.6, 5.23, 4.89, 5.11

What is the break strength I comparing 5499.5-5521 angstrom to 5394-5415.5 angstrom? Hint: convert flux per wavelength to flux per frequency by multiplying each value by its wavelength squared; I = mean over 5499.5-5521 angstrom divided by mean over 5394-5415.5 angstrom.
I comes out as 1.2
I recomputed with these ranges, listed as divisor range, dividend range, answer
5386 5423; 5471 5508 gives 1.10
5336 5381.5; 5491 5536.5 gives 1.06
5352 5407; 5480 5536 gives 1.09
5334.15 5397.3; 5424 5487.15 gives 1.03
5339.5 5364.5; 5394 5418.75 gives 0.92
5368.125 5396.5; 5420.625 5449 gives 1.08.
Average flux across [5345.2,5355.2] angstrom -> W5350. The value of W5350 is 5.25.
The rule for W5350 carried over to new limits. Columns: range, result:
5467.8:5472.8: 4.88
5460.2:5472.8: 4.85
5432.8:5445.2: 5.16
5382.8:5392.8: 4.66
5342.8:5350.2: 5.01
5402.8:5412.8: 4.46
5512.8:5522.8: 5.05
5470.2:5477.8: 4.97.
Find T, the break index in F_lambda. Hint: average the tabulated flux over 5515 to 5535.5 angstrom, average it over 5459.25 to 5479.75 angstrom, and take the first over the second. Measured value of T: 1.04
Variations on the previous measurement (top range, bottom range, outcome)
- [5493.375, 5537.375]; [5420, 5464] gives 1.01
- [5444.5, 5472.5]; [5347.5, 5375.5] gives 0.92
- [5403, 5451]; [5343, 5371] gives 0.97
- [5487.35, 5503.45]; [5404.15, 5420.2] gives 1.07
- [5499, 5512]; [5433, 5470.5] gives 1.04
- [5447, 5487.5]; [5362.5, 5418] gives 1.01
